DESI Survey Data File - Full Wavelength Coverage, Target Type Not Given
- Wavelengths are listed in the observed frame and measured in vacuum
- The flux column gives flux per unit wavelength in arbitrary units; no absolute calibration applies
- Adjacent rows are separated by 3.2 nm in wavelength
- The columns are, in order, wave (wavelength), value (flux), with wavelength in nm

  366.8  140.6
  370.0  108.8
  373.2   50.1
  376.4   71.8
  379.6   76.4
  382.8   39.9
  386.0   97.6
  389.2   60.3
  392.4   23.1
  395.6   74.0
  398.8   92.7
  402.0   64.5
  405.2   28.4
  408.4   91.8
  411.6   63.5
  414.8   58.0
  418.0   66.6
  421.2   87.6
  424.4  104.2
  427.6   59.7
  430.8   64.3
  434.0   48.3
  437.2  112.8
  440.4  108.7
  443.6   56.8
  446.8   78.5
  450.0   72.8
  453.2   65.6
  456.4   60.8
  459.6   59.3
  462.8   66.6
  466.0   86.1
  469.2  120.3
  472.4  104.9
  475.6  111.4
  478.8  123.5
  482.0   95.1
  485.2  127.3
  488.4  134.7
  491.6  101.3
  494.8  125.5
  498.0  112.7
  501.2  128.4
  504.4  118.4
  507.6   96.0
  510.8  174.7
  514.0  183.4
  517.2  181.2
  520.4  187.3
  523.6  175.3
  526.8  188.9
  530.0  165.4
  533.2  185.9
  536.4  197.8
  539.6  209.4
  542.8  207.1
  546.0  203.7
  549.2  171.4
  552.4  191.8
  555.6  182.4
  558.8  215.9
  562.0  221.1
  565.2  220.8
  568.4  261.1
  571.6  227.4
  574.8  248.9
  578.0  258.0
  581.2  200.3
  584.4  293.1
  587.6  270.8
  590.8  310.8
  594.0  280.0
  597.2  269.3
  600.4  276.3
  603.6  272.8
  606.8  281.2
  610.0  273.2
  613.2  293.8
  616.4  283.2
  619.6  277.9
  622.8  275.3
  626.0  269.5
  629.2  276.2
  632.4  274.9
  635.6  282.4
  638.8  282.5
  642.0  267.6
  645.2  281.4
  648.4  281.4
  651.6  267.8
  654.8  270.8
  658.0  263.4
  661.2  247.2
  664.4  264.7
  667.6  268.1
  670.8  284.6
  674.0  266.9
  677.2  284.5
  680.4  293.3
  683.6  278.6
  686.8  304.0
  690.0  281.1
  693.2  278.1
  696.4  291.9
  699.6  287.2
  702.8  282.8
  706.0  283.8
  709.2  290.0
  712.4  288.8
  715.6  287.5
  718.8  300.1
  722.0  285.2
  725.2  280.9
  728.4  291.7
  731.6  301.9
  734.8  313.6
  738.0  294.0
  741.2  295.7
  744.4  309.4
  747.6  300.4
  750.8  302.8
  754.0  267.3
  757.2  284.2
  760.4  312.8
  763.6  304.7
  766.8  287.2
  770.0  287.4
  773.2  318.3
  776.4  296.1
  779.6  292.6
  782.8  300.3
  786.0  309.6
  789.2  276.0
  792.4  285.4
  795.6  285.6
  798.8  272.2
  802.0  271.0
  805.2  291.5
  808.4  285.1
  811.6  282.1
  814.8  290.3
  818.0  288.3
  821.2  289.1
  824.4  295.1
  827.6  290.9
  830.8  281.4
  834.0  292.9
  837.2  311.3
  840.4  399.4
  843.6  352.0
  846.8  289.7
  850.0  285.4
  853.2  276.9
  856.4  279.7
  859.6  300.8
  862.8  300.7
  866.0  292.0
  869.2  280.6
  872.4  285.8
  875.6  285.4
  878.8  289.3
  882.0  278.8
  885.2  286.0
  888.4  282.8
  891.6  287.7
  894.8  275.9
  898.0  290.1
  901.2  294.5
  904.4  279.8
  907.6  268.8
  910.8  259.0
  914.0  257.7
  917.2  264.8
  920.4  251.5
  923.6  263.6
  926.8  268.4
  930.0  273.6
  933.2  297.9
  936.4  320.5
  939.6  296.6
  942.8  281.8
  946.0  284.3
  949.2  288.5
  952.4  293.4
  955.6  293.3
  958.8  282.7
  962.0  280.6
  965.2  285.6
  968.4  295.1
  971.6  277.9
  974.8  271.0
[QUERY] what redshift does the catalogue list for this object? 0.280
